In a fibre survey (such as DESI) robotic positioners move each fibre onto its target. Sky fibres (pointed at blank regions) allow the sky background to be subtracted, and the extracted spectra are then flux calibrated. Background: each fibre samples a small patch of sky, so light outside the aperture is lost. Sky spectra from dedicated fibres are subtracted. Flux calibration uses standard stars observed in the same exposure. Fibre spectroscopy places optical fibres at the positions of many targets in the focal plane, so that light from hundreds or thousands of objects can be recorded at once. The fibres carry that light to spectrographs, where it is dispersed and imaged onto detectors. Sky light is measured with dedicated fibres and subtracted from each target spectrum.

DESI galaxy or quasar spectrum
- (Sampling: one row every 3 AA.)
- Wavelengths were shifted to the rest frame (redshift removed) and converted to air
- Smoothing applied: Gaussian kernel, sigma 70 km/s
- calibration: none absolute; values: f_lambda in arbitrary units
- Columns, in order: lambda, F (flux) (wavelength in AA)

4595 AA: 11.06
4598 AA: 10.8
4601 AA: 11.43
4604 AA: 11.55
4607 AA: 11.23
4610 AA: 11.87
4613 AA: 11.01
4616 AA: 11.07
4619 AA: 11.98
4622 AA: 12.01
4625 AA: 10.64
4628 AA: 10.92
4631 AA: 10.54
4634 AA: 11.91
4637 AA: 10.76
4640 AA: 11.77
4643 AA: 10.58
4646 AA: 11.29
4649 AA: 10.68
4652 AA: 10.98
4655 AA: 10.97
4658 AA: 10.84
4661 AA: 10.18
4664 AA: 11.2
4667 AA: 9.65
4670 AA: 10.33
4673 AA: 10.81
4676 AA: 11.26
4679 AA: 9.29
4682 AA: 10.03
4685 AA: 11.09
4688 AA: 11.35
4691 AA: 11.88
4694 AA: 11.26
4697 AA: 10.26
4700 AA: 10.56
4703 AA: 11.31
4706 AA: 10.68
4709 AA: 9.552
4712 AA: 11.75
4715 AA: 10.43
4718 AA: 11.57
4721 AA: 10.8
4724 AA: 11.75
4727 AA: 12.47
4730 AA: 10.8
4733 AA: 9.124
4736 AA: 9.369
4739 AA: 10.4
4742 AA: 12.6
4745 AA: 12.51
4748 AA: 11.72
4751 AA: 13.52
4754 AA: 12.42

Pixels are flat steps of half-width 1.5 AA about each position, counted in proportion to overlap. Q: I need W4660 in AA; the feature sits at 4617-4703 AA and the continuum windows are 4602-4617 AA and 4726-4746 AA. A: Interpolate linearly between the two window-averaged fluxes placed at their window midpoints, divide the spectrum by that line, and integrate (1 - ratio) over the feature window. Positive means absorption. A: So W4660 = 2.3 AA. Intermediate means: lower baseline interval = 11.4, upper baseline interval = 11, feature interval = 10.9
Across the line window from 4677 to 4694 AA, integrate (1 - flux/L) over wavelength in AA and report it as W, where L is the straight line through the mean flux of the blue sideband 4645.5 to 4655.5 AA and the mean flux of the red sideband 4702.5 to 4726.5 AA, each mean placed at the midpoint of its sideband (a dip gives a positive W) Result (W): 0.3 AA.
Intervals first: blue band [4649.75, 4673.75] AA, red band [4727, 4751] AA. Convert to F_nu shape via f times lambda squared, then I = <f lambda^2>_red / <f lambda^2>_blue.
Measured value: 1.1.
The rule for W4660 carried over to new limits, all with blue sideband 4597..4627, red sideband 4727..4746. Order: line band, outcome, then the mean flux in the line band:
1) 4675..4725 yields 0.75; 10.9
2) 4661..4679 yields 1.04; 10.5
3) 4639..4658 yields 0.36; 11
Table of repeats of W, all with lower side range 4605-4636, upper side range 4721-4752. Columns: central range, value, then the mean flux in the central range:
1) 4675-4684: 0.92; 10.2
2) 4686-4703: 0.39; 11.1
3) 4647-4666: 0.90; 10.8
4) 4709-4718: 0.35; 10.9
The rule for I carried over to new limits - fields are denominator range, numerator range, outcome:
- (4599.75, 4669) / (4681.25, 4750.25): 1.03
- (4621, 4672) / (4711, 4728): 1.08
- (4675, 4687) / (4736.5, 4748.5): 1.14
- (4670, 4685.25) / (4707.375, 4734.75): 1.06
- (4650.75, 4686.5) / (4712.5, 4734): 1.07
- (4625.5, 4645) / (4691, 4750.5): 1.04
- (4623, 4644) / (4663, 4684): 0.95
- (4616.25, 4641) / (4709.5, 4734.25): 1.02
